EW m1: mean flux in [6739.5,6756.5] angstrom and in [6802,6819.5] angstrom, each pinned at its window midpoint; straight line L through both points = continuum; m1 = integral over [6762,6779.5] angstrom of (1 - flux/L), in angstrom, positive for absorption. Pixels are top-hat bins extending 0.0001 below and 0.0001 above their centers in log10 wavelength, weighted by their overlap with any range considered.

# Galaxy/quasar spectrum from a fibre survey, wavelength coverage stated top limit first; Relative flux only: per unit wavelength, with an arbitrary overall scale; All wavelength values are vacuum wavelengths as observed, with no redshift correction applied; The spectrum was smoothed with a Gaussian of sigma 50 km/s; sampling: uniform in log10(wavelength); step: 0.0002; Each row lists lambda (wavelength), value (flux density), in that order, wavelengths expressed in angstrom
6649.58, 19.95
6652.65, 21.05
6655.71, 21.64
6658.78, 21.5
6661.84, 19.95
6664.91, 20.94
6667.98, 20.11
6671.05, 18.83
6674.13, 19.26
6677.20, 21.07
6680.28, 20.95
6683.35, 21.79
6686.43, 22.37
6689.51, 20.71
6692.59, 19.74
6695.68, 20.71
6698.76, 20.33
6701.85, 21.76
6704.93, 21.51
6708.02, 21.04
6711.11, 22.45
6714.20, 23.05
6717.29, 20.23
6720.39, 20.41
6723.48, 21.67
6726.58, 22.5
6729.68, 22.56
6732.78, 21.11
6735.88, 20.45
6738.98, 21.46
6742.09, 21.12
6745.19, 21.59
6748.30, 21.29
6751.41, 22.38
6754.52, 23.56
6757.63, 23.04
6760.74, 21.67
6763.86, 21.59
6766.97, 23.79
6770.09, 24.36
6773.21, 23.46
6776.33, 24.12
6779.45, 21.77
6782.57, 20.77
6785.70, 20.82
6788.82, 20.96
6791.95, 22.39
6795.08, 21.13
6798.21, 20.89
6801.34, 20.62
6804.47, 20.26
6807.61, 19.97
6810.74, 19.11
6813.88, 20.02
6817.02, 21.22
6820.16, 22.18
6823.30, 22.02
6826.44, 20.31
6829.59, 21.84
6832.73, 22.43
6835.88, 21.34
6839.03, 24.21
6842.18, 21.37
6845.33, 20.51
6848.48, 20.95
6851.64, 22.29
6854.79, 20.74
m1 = -1.6 angstrom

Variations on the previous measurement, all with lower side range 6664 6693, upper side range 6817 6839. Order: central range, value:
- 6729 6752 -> -0.3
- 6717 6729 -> -0.2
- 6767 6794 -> -1.2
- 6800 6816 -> 1.2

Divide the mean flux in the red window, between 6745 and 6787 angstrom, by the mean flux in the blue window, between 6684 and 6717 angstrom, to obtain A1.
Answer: 1.05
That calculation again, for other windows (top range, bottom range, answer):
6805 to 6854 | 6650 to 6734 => 1.01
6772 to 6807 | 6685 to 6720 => 1.01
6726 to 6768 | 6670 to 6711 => 1.05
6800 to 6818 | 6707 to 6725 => 0.94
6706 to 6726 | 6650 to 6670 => 1.04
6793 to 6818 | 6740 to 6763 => 0.93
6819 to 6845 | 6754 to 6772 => 0.95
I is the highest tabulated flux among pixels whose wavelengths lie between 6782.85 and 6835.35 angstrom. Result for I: 22.43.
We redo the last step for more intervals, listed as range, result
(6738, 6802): 24.36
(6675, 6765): 23.56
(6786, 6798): 22.39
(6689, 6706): 21.76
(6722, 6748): 22.56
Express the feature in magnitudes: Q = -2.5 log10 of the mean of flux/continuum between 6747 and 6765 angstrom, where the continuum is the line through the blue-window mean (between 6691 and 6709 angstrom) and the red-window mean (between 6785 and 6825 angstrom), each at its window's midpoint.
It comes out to -0.07 mag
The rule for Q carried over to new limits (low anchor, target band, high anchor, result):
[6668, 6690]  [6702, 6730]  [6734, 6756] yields -0.02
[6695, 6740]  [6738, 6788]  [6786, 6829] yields -0.06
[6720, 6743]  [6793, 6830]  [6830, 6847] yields 0.05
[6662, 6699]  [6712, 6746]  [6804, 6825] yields -0.05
